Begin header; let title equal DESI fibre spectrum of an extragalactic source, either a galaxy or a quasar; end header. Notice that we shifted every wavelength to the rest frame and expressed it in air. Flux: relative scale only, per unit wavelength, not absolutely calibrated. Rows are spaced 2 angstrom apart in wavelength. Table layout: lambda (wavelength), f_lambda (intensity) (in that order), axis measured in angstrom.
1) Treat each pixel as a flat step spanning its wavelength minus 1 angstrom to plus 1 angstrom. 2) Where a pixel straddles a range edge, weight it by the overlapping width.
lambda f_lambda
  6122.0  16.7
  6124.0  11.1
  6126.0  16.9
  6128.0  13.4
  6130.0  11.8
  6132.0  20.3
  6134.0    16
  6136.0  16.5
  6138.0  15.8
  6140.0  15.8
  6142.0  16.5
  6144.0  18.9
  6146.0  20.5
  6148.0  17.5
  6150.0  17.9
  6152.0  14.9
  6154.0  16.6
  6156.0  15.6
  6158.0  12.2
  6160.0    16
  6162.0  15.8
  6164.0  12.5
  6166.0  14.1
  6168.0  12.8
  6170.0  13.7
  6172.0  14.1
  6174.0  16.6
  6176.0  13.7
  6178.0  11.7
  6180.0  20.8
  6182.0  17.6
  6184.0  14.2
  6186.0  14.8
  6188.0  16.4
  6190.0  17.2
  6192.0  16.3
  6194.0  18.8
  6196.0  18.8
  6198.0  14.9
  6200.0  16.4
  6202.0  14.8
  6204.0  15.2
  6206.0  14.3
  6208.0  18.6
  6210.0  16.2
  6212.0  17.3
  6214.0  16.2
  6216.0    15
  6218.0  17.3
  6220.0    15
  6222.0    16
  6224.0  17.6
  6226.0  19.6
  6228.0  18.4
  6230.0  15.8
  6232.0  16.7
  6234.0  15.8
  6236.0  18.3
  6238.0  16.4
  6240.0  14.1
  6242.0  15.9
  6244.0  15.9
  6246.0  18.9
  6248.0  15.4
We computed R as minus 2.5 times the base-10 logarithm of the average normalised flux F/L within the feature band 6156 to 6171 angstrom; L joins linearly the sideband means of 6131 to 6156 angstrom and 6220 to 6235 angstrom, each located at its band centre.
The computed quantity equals 0.22 mag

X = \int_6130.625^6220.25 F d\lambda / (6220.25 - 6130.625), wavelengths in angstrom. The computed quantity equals 16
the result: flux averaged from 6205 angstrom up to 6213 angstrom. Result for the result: 16.6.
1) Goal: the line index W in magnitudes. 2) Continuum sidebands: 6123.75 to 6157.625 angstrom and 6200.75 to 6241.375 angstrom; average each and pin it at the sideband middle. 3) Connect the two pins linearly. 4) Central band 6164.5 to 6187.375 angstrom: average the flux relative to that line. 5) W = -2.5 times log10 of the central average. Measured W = 0.10 mag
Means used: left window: 16.3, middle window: 14.9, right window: 16.4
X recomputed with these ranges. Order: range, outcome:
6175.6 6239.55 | 16.4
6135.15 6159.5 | 16.5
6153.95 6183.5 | 14.9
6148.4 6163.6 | 15.5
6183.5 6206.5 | 16.1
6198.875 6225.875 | 16.3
